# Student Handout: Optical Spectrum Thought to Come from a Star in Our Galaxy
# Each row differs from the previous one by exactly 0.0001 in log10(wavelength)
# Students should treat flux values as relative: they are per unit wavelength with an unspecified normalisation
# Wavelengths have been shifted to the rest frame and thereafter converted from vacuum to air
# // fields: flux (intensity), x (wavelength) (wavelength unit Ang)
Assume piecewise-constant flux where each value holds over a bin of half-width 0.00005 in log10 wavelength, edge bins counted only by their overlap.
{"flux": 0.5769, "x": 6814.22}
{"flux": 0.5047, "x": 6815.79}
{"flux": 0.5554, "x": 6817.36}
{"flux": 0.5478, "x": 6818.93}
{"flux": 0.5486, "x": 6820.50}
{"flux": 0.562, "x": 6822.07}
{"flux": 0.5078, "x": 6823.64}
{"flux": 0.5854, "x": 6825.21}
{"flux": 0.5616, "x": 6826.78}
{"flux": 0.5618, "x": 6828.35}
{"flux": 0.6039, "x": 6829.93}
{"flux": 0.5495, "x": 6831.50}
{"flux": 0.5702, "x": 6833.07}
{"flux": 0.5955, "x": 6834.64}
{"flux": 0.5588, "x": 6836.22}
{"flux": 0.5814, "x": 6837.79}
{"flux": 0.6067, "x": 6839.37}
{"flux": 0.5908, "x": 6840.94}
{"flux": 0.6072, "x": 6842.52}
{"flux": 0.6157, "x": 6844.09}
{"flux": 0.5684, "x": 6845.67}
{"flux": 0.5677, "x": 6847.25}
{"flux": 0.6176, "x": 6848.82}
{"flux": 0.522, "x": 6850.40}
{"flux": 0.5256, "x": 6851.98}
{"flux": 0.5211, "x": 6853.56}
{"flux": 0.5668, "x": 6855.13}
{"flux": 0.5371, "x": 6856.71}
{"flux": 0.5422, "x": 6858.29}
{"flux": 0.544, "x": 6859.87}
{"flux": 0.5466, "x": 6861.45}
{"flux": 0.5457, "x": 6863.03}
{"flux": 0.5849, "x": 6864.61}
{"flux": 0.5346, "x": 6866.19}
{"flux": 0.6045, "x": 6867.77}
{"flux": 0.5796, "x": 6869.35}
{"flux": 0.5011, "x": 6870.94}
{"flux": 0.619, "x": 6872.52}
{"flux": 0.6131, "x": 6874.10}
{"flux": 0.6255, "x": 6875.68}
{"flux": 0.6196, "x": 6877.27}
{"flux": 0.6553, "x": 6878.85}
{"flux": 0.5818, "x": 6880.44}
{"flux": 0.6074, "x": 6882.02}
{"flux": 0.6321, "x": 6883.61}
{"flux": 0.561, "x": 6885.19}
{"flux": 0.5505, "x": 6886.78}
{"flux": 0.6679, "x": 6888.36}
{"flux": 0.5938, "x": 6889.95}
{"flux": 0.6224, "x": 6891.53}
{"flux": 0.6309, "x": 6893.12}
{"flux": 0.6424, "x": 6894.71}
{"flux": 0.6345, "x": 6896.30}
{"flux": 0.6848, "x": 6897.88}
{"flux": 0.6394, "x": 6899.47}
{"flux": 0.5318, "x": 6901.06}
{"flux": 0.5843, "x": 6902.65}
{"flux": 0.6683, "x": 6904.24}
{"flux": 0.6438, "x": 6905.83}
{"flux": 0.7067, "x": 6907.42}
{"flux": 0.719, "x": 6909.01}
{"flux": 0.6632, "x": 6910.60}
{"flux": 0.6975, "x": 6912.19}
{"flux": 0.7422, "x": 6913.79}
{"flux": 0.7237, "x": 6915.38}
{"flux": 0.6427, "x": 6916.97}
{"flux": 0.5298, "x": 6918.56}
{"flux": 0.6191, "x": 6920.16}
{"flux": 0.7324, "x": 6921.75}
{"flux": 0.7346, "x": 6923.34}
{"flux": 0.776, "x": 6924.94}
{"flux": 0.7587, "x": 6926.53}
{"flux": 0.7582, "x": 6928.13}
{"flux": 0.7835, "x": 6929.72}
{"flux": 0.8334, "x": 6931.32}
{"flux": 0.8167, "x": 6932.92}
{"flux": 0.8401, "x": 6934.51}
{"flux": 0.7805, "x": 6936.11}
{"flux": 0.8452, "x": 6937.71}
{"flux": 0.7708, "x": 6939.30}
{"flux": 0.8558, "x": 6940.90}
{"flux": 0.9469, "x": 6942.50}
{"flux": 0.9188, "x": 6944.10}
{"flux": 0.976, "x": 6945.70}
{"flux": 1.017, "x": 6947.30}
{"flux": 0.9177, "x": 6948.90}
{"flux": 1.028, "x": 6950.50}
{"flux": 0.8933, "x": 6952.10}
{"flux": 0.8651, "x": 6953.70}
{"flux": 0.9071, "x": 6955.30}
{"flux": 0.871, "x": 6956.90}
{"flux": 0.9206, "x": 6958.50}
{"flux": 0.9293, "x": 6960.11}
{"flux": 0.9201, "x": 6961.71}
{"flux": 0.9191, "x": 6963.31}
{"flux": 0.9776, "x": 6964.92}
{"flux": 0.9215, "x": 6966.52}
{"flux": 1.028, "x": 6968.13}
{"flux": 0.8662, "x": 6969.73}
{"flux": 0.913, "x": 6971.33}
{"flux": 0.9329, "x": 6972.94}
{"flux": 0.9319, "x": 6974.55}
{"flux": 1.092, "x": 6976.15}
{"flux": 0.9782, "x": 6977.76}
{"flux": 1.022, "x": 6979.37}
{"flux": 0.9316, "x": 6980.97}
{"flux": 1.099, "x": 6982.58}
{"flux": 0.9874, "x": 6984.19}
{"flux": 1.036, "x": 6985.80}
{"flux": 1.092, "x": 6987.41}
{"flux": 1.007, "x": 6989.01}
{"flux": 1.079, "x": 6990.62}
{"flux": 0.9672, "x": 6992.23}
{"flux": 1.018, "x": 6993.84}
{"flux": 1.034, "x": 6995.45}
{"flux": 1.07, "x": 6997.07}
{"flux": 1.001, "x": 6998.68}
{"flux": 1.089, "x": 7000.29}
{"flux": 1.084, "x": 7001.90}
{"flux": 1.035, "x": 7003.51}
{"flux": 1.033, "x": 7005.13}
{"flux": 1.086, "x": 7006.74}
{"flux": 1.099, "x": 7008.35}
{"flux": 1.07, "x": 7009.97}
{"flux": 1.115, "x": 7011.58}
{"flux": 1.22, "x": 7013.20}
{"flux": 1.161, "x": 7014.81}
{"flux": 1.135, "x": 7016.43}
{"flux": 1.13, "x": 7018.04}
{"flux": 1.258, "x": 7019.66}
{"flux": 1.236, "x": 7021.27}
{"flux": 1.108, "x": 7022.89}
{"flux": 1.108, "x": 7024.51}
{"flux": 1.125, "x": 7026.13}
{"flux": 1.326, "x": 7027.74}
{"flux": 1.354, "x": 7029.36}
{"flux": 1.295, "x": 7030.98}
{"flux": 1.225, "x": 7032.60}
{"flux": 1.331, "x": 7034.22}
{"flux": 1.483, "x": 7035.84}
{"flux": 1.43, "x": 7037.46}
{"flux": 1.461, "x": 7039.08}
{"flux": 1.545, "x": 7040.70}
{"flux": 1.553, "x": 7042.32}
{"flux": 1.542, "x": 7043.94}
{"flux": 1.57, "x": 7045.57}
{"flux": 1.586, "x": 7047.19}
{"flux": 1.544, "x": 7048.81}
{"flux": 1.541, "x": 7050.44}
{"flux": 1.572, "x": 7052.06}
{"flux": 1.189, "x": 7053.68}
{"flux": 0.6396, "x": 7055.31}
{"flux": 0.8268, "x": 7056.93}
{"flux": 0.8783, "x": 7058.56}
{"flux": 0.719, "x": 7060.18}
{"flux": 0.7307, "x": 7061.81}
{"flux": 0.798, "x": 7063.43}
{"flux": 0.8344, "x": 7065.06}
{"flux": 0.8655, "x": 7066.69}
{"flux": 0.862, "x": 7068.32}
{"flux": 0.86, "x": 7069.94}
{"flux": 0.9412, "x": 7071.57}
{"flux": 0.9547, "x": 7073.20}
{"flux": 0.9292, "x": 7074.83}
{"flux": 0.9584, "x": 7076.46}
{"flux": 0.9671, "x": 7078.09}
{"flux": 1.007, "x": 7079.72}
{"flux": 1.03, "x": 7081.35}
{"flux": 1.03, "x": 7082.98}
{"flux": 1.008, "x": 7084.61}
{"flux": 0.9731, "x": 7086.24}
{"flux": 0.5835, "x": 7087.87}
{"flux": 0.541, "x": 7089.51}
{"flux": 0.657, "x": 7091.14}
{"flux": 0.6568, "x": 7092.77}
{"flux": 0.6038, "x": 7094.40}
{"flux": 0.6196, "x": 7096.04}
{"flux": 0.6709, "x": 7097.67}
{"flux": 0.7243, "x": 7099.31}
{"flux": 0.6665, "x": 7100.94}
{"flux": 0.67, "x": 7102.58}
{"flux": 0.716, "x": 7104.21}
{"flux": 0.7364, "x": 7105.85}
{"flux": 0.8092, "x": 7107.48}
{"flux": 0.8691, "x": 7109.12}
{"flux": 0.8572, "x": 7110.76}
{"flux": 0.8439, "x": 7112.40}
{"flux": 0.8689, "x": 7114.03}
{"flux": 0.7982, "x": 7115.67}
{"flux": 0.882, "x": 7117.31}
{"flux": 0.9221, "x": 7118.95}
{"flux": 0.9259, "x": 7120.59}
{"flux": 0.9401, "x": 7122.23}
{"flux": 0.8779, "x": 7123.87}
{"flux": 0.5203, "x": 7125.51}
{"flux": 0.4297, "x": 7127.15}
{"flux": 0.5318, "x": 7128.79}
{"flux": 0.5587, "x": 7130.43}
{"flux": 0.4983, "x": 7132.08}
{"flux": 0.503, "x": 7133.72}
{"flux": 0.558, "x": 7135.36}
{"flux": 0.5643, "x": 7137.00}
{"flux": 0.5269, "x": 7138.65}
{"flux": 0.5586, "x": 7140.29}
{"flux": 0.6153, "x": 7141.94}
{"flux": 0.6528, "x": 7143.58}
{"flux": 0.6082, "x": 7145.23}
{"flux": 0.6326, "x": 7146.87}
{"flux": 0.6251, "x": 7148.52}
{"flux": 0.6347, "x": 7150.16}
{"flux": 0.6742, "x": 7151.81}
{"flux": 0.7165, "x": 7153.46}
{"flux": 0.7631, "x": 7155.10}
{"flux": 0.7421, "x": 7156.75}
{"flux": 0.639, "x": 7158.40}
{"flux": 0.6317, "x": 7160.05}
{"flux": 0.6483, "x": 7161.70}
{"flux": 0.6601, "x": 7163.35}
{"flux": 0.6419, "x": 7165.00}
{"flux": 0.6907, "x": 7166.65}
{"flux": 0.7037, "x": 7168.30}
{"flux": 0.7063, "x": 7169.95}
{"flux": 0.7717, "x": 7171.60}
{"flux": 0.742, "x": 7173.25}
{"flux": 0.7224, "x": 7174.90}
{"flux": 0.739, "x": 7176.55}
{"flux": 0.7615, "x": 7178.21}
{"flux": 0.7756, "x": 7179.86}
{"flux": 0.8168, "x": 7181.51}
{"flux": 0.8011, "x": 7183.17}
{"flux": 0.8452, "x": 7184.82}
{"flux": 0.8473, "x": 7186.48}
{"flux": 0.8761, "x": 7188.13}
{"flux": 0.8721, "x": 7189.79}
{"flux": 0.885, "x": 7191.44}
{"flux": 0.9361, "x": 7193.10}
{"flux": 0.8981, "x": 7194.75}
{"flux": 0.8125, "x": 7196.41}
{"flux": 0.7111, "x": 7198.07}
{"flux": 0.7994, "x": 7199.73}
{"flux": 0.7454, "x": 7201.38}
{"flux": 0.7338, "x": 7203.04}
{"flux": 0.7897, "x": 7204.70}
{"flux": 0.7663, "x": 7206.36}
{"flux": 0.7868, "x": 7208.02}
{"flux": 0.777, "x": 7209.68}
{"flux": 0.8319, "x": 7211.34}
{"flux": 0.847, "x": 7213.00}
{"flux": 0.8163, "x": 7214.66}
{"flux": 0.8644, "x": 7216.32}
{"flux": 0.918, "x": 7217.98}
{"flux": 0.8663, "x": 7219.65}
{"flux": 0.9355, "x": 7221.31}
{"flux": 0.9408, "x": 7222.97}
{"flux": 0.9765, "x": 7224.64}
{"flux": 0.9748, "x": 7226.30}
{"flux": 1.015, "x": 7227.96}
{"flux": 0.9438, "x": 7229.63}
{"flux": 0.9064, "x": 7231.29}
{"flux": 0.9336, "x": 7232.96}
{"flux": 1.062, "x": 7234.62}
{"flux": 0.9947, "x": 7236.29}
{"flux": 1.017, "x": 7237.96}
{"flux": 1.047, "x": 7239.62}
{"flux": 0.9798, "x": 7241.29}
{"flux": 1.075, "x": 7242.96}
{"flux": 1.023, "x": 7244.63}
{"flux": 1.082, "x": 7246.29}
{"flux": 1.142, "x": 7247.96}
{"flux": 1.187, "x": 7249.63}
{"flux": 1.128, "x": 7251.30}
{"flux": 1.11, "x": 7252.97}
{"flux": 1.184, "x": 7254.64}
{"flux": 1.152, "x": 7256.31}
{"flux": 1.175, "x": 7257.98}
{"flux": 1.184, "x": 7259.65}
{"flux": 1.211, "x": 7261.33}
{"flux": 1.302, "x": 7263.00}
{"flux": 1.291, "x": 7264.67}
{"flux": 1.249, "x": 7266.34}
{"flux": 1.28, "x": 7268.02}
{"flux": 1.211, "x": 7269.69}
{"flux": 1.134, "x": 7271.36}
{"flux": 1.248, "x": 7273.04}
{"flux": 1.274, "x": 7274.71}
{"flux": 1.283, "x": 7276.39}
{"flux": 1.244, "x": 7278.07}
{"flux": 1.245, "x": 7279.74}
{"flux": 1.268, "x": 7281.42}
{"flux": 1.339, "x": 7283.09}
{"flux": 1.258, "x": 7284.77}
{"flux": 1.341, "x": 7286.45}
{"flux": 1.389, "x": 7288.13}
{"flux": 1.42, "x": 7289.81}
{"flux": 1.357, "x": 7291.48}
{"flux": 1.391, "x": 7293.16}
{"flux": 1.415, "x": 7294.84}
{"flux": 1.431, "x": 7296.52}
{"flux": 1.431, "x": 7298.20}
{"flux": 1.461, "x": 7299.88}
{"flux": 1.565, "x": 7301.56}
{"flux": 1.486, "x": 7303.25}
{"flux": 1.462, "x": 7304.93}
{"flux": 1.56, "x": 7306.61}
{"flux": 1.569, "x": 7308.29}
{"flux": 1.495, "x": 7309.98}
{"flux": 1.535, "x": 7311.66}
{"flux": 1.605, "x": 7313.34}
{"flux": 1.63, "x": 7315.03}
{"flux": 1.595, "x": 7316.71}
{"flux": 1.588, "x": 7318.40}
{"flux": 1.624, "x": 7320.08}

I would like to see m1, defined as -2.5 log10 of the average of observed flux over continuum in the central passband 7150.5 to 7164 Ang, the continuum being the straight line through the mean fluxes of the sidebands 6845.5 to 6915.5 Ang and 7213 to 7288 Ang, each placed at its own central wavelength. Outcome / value 0.40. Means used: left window 0.605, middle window 0.683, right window 1.11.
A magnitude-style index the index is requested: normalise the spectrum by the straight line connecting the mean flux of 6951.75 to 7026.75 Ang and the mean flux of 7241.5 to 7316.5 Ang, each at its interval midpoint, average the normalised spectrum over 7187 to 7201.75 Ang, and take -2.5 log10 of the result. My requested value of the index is 0.41 mag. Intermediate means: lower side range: 1.03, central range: 0.841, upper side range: 1.31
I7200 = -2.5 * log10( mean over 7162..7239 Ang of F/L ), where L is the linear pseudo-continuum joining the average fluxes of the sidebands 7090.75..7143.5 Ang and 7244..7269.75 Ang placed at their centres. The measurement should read 0.18 mag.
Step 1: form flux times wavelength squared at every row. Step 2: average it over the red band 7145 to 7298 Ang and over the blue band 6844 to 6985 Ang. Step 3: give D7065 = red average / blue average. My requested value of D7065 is 1.43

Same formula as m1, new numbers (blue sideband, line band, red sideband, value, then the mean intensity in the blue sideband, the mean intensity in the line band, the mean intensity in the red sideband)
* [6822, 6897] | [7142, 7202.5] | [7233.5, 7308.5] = 0.425 mag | 0.582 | 0.741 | 1.26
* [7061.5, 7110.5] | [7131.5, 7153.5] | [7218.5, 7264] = 0.451 mag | 0.81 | 0.595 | 1.06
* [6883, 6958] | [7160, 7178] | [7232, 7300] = 0.473 mag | 0.745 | 0.701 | 1.22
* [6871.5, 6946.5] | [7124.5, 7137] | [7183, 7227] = 0.473 mag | 0.697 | 0.523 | 0.847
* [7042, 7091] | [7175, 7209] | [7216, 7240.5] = 0.205 mag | 1.02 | 0.808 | 0.962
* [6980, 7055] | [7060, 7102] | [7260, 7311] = 0.460 mag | 1.21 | 0.815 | 1.35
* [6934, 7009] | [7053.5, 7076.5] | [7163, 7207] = 0.041 mag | 0.969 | 0.854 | 0.781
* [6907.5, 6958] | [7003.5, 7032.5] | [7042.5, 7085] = -0.197 mag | 0.805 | 1.17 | 1.06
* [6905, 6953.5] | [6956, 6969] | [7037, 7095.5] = -0.105 mag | 0.79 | 0.935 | 1.03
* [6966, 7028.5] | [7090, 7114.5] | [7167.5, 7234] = 0.284 mag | 1.06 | 0.727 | 0.836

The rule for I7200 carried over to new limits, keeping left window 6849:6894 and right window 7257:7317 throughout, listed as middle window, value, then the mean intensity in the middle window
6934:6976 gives -0.23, 0.915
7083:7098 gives 0.35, 0.72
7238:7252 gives 0.19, 1.08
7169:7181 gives 0.47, 0.747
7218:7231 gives 0.30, 0.946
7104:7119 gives 0.24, 0.83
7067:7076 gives 0.06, 0.909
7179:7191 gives 0.37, 0.835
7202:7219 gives 0.44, 0.813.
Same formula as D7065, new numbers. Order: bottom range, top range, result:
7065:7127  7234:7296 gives 1.56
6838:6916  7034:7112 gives 1.72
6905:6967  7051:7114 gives 1.07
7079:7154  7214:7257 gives 1.46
